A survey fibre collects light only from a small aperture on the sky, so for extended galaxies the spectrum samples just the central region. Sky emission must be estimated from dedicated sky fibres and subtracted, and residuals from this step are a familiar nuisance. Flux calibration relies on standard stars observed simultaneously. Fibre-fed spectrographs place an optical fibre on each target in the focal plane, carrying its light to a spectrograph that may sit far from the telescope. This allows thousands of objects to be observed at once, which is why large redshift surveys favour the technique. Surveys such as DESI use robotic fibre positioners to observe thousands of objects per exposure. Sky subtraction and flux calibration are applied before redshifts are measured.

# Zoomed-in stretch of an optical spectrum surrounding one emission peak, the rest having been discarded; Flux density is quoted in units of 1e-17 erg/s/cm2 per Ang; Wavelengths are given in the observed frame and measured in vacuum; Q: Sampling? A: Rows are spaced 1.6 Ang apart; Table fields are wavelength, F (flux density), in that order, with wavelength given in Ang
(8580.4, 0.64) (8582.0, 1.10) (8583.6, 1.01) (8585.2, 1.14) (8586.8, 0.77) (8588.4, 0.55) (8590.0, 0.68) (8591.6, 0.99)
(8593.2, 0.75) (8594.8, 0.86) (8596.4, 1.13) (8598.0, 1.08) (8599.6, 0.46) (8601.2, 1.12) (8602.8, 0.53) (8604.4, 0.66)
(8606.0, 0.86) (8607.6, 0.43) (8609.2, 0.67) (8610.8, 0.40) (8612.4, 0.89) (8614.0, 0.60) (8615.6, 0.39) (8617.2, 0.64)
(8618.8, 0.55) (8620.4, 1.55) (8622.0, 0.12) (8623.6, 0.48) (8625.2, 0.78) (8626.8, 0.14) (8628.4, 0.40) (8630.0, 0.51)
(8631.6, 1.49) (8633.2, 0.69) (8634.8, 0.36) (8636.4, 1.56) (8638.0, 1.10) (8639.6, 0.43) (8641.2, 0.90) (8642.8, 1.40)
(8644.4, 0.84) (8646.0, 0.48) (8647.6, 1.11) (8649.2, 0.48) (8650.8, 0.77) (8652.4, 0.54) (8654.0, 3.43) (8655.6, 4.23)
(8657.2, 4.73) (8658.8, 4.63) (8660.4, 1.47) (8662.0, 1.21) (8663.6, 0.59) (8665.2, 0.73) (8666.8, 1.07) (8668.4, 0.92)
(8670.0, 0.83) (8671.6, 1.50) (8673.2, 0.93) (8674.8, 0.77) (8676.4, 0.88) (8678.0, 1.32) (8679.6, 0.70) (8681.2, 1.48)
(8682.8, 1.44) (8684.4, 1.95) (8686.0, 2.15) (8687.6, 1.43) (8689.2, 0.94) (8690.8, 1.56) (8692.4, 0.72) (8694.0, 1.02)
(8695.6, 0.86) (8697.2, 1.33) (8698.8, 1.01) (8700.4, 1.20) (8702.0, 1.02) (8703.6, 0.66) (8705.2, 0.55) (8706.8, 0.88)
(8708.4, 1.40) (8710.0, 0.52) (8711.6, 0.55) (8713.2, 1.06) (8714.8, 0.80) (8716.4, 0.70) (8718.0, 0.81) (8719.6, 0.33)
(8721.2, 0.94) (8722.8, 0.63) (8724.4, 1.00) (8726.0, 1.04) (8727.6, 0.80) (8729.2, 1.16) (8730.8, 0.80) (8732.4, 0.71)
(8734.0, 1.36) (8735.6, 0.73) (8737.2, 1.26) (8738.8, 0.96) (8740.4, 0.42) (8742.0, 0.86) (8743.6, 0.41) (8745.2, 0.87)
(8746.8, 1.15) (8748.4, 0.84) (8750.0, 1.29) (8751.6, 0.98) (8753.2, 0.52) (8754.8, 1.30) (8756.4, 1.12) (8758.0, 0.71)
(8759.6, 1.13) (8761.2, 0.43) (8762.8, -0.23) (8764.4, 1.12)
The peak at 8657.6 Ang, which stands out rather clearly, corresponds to H-alpha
